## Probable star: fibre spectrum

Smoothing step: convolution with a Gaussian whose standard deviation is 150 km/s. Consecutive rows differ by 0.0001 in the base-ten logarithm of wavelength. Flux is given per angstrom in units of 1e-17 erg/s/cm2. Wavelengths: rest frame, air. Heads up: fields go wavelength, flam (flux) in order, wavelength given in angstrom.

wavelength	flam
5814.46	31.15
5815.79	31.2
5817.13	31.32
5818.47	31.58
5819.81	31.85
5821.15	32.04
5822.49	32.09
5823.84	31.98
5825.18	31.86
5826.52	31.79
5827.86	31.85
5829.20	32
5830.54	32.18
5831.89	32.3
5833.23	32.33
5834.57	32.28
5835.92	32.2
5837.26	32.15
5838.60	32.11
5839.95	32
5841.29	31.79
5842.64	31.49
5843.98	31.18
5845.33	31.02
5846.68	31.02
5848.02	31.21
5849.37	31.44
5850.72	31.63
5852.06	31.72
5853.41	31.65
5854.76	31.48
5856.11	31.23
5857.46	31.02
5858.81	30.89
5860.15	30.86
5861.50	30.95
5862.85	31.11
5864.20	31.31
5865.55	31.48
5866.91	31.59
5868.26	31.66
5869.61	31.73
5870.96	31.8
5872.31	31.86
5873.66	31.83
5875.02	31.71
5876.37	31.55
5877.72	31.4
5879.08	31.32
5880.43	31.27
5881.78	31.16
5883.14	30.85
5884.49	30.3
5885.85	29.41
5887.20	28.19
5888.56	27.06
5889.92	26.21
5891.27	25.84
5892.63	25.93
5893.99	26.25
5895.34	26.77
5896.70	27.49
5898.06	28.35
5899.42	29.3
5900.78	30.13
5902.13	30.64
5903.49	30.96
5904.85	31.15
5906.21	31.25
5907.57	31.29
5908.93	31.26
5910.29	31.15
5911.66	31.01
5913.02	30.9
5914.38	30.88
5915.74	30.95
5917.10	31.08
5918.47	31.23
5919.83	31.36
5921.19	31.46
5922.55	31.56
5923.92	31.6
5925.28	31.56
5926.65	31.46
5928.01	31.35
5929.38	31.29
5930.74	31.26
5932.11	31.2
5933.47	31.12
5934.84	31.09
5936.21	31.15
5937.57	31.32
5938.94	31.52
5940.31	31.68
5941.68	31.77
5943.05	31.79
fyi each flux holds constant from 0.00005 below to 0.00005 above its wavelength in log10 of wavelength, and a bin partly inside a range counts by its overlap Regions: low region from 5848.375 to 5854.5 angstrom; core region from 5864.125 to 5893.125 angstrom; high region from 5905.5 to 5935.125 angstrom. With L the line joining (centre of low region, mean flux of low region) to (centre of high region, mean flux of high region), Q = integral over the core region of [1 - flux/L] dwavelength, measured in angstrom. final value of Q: 1.10 angstrom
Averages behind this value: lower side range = 31.6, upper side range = 31.2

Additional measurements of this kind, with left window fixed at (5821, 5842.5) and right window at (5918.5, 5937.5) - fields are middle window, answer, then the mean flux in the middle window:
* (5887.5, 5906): 2.0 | 28.2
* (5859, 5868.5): 0.2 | 31.2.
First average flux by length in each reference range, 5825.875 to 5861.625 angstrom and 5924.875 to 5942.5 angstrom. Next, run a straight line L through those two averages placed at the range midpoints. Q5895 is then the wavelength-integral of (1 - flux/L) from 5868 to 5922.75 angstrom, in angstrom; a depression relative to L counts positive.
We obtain 2.3 angstrom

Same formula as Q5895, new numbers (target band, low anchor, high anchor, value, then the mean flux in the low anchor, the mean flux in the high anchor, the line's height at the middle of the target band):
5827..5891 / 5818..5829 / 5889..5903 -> -2.86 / 31.9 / 27.7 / 29.9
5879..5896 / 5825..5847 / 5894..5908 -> 0.93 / 31.9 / 29.6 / 30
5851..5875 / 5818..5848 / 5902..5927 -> 0.14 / 31.9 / 31.2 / 31.6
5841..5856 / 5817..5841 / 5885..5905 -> -0.26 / 32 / 28.2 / 30.9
